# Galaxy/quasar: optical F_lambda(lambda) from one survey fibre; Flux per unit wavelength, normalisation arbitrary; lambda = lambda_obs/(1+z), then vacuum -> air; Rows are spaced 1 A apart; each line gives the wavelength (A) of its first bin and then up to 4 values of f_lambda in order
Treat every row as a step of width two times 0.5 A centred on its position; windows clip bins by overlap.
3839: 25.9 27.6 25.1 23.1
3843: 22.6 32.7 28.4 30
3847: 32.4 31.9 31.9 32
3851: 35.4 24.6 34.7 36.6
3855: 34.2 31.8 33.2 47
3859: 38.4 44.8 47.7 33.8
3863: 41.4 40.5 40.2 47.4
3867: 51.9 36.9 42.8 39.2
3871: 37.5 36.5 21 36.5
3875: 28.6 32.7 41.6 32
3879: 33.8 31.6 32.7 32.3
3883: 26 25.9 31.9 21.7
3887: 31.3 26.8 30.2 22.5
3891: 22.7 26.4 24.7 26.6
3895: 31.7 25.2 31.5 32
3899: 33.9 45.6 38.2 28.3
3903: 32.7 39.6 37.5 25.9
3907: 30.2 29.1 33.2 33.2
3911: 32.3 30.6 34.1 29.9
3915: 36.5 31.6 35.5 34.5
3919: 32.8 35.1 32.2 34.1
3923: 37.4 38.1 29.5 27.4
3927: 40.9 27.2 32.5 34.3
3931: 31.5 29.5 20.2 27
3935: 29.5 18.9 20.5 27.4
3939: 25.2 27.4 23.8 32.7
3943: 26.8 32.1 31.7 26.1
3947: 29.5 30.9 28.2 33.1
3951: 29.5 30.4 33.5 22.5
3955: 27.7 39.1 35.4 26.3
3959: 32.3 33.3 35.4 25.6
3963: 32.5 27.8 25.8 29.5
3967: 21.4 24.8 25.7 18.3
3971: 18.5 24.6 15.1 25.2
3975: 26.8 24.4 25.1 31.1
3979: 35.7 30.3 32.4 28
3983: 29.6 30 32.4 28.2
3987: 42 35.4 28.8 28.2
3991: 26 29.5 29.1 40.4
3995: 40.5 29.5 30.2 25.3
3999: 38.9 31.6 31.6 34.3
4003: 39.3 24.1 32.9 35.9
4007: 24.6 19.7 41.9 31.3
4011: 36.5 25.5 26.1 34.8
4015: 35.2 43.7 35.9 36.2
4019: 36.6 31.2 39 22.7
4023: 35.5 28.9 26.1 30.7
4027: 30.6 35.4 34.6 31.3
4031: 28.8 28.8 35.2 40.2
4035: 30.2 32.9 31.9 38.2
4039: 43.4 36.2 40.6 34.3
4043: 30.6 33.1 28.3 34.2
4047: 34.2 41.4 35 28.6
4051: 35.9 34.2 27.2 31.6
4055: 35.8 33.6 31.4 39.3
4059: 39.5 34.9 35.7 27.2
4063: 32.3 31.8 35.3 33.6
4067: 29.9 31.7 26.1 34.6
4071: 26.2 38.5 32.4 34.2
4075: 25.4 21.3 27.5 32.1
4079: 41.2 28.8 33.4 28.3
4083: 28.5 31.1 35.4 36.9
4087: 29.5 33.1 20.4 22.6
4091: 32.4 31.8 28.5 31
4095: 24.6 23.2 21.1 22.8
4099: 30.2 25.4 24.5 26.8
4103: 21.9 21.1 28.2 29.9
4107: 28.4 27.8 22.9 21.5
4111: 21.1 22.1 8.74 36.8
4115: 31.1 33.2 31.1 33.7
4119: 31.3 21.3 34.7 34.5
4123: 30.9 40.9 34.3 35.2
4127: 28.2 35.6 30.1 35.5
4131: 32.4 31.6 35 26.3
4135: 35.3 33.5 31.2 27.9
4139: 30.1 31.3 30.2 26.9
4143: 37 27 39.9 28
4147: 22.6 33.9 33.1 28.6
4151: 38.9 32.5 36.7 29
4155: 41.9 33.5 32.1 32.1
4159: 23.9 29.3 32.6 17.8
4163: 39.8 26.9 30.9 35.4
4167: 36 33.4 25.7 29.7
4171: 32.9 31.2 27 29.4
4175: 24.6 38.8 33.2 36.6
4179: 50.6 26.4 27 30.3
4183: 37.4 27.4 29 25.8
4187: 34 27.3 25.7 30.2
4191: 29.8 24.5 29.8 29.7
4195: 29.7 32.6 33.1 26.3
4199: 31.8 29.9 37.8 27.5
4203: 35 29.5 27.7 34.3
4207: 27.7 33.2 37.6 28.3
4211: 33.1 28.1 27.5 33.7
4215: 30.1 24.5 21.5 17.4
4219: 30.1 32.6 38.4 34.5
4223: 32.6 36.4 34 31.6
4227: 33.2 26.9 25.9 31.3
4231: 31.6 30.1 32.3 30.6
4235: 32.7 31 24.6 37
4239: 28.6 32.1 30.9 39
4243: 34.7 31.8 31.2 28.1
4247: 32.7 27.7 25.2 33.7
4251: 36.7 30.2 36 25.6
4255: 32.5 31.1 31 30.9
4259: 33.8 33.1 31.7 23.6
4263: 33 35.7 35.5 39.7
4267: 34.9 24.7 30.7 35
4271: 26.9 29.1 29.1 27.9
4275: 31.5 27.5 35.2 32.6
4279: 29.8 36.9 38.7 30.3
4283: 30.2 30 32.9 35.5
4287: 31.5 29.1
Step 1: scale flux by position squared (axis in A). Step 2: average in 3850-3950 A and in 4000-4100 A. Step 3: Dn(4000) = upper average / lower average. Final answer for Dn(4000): 1.1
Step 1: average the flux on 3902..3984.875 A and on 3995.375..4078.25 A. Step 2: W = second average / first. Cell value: 1.10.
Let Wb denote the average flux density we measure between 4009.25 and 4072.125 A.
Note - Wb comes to 33.3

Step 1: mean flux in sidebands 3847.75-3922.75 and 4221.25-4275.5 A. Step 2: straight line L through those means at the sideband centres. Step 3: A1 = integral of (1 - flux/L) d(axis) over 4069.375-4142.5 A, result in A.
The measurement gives 6.6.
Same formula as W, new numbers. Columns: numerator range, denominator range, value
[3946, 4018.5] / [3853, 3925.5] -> 0.90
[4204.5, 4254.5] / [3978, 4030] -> 0.96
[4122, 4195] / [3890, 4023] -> 1.03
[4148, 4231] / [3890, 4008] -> 1.03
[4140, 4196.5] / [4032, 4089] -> 0.95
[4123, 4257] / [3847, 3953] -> 0.97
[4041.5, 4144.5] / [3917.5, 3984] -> 1.05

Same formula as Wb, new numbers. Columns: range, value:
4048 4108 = 30.3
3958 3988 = 28.1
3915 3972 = 29.5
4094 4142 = 28.8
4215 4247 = 30.9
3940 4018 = 30.1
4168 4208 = 30.8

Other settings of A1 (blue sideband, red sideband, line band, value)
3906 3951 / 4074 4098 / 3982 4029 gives -3.8 A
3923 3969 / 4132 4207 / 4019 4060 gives -4.8 A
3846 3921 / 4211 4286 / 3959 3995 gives 4.6 A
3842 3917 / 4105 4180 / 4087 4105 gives 3.1 A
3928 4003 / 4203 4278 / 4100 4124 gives 2.3 A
